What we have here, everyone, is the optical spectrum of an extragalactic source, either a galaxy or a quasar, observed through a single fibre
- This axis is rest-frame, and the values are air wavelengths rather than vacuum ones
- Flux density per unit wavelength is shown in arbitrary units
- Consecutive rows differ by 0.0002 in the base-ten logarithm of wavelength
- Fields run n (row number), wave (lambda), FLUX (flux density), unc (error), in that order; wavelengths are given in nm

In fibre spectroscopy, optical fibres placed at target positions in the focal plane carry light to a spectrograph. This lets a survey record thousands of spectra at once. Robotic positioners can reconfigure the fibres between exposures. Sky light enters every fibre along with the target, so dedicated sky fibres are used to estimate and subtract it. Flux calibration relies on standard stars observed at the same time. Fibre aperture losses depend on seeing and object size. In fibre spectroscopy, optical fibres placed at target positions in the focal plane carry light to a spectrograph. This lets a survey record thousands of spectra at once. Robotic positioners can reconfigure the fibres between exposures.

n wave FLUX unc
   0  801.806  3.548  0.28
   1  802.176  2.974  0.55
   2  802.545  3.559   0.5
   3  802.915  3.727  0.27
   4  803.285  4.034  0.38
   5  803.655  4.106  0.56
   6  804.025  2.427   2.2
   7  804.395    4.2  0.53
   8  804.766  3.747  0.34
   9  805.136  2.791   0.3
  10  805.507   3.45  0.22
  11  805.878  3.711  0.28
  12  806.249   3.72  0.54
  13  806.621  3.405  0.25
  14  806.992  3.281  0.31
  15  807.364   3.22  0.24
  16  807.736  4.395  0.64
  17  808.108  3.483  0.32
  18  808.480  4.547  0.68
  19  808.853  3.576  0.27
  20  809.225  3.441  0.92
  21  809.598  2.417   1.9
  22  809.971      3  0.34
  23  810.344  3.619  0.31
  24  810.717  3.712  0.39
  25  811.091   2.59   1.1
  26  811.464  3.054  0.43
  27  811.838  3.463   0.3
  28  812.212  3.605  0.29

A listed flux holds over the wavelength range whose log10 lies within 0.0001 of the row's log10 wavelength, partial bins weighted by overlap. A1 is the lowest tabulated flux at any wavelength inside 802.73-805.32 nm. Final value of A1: 2.427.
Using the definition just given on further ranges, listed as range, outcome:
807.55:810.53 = 2.417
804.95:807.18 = 2.791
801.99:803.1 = 2.974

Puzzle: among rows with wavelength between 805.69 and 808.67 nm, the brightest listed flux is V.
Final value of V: 4.547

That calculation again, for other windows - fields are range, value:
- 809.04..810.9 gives 3.712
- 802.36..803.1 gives 3.727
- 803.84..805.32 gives 4.2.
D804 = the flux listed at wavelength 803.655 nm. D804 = 4.106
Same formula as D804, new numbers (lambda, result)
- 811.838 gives 3.463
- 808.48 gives 4.547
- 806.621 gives 3.405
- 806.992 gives 3.281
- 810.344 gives 3.619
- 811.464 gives 3.054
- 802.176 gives 2.974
